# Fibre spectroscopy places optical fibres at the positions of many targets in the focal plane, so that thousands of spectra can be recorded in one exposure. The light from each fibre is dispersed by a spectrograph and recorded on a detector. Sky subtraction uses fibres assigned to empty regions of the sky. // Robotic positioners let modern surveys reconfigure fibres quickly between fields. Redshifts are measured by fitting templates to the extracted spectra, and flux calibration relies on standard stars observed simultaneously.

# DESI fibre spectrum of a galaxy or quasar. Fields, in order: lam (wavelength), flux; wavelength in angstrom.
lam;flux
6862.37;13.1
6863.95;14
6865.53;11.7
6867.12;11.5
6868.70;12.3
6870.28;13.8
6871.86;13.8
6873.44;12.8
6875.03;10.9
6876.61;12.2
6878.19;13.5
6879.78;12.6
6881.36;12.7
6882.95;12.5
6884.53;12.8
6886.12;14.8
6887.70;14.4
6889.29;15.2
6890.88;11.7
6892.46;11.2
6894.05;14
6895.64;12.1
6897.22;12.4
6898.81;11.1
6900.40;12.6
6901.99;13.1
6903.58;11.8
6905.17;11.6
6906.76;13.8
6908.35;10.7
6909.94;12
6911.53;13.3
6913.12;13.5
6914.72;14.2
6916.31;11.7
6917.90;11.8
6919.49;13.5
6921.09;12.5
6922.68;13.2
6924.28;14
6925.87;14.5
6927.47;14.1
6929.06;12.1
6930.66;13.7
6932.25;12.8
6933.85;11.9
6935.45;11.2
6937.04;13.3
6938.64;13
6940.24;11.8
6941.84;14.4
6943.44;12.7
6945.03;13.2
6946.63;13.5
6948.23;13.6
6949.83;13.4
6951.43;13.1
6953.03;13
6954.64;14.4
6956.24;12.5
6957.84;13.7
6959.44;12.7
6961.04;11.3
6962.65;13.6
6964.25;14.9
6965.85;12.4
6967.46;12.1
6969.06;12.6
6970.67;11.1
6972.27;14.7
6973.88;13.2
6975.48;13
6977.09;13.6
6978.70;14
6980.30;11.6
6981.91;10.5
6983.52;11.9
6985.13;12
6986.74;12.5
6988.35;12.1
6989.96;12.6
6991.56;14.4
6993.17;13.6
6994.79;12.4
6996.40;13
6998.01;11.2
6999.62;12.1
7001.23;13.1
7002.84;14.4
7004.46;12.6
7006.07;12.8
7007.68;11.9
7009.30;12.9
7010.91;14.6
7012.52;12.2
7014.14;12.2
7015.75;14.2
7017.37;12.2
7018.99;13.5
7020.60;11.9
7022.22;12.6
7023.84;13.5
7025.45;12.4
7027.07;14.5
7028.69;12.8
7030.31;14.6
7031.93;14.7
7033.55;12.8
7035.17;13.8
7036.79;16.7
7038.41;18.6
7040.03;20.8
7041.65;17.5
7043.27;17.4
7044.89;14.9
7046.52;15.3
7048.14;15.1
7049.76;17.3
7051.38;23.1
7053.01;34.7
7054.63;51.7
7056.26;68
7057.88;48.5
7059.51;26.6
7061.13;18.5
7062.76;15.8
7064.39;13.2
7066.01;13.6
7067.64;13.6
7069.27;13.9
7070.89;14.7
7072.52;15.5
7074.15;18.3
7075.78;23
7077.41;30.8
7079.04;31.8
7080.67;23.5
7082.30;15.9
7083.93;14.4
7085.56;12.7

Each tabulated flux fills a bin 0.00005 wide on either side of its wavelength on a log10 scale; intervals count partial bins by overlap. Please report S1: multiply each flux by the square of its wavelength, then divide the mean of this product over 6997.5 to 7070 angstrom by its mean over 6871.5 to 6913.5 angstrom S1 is 1.48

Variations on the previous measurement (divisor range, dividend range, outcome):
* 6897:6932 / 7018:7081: 1.66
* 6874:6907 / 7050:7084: 2.09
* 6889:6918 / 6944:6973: 1.07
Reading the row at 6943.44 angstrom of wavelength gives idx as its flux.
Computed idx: 12.7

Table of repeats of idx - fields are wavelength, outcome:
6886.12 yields 14.8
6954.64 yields 14.4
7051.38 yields 23.1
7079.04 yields 31.8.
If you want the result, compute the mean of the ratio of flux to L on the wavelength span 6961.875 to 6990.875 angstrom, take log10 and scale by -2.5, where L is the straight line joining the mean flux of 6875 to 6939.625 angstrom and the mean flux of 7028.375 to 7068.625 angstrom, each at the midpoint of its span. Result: 0.34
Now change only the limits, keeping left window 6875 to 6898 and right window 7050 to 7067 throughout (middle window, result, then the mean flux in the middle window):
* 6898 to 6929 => 0.22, 12.8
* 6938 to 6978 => 0.47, 13.1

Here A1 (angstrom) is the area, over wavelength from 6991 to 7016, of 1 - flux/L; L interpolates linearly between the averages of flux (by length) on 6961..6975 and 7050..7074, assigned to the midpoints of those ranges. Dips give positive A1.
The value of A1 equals 6.9 angstrom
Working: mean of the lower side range 13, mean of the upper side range 26.1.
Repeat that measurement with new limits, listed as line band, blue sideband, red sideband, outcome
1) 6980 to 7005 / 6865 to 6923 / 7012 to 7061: 7.49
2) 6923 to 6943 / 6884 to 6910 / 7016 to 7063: 2.21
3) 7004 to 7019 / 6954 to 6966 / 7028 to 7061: 5.14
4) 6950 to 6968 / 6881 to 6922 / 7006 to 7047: 0.49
